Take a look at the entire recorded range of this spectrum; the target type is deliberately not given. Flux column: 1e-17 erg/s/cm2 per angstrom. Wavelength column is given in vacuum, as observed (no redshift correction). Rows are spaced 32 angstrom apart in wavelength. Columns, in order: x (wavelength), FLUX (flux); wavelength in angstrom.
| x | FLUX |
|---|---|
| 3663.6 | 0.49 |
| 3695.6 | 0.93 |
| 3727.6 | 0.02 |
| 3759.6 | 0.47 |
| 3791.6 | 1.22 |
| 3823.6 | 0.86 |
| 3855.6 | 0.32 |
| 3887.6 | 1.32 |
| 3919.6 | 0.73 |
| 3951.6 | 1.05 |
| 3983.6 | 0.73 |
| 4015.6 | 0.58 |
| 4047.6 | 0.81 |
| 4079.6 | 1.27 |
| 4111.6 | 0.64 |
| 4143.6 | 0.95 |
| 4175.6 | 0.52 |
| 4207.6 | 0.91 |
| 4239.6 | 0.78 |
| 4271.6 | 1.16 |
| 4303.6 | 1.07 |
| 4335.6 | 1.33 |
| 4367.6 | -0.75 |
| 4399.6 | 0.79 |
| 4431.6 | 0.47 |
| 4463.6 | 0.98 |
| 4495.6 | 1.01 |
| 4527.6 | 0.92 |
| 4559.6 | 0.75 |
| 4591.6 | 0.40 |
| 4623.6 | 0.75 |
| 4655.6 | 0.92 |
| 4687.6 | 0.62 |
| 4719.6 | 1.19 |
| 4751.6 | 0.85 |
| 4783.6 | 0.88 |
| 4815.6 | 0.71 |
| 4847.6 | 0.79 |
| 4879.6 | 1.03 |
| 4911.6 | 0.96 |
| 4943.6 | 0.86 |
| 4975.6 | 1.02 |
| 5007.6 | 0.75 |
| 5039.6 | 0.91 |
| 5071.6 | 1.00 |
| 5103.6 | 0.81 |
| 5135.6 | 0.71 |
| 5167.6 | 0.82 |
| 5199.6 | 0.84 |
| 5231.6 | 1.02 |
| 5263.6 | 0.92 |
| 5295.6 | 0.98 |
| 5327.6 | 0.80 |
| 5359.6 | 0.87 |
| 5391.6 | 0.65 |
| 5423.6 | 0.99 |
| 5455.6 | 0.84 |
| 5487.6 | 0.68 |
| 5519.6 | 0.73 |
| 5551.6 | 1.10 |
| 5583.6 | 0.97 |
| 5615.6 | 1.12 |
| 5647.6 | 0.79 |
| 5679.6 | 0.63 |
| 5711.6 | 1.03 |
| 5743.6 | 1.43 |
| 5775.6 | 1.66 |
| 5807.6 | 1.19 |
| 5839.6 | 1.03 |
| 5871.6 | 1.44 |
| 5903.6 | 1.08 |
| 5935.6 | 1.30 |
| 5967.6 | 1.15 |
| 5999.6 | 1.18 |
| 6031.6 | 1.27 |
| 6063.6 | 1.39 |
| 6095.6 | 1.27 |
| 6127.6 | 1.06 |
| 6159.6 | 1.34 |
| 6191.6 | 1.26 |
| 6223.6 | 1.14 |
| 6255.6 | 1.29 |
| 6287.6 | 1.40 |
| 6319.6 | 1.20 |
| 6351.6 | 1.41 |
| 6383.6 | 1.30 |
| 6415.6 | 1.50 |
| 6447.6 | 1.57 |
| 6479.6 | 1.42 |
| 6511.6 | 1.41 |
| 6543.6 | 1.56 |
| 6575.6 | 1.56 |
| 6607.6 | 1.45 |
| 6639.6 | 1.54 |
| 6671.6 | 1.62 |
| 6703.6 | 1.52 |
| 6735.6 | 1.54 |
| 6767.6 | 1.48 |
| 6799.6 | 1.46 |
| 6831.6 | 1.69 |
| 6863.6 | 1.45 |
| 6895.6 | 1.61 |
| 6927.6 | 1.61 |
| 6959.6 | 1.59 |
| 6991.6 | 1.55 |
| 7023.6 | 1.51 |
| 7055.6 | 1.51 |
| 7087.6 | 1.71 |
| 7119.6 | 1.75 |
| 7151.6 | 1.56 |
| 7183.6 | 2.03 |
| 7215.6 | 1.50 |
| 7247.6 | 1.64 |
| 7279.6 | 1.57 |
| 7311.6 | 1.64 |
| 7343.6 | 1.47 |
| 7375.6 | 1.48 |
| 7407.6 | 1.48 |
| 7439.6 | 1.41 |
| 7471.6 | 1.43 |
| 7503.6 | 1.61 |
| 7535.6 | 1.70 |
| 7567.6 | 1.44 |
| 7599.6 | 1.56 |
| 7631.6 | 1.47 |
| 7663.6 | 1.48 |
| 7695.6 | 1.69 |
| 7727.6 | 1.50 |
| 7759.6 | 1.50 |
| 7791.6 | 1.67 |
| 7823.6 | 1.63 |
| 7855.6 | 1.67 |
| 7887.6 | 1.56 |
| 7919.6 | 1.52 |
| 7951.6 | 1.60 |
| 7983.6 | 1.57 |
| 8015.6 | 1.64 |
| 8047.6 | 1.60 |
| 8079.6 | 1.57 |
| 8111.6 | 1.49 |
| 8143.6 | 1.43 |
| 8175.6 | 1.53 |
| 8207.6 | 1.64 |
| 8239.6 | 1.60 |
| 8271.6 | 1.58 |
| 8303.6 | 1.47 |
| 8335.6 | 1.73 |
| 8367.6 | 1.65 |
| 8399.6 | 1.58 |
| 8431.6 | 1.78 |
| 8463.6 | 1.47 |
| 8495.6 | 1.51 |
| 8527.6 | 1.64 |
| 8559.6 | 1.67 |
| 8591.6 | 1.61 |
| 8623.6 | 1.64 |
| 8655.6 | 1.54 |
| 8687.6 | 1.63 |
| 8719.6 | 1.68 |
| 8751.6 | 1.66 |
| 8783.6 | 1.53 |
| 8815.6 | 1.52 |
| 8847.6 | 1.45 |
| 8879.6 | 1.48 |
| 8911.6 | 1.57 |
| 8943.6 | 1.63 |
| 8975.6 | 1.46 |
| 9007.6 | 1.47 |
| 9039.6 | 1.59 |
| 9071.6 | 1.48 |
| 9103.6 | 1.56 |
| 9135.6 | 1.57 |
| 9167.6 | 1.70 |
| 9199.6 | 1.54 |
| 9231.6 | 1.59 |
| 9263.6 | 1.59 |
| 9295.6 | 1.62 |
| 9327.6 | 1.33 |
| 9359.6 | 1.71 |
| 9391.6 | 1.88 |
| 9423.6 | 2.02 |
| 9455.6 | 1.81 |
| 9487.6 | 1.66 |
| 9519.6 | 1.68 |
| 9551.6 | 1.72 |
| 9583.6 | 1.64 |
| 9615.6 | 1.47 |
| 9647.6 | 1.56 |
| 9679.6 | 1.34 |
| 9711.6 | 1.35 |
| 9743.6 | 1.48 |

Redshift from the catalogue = 0.43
